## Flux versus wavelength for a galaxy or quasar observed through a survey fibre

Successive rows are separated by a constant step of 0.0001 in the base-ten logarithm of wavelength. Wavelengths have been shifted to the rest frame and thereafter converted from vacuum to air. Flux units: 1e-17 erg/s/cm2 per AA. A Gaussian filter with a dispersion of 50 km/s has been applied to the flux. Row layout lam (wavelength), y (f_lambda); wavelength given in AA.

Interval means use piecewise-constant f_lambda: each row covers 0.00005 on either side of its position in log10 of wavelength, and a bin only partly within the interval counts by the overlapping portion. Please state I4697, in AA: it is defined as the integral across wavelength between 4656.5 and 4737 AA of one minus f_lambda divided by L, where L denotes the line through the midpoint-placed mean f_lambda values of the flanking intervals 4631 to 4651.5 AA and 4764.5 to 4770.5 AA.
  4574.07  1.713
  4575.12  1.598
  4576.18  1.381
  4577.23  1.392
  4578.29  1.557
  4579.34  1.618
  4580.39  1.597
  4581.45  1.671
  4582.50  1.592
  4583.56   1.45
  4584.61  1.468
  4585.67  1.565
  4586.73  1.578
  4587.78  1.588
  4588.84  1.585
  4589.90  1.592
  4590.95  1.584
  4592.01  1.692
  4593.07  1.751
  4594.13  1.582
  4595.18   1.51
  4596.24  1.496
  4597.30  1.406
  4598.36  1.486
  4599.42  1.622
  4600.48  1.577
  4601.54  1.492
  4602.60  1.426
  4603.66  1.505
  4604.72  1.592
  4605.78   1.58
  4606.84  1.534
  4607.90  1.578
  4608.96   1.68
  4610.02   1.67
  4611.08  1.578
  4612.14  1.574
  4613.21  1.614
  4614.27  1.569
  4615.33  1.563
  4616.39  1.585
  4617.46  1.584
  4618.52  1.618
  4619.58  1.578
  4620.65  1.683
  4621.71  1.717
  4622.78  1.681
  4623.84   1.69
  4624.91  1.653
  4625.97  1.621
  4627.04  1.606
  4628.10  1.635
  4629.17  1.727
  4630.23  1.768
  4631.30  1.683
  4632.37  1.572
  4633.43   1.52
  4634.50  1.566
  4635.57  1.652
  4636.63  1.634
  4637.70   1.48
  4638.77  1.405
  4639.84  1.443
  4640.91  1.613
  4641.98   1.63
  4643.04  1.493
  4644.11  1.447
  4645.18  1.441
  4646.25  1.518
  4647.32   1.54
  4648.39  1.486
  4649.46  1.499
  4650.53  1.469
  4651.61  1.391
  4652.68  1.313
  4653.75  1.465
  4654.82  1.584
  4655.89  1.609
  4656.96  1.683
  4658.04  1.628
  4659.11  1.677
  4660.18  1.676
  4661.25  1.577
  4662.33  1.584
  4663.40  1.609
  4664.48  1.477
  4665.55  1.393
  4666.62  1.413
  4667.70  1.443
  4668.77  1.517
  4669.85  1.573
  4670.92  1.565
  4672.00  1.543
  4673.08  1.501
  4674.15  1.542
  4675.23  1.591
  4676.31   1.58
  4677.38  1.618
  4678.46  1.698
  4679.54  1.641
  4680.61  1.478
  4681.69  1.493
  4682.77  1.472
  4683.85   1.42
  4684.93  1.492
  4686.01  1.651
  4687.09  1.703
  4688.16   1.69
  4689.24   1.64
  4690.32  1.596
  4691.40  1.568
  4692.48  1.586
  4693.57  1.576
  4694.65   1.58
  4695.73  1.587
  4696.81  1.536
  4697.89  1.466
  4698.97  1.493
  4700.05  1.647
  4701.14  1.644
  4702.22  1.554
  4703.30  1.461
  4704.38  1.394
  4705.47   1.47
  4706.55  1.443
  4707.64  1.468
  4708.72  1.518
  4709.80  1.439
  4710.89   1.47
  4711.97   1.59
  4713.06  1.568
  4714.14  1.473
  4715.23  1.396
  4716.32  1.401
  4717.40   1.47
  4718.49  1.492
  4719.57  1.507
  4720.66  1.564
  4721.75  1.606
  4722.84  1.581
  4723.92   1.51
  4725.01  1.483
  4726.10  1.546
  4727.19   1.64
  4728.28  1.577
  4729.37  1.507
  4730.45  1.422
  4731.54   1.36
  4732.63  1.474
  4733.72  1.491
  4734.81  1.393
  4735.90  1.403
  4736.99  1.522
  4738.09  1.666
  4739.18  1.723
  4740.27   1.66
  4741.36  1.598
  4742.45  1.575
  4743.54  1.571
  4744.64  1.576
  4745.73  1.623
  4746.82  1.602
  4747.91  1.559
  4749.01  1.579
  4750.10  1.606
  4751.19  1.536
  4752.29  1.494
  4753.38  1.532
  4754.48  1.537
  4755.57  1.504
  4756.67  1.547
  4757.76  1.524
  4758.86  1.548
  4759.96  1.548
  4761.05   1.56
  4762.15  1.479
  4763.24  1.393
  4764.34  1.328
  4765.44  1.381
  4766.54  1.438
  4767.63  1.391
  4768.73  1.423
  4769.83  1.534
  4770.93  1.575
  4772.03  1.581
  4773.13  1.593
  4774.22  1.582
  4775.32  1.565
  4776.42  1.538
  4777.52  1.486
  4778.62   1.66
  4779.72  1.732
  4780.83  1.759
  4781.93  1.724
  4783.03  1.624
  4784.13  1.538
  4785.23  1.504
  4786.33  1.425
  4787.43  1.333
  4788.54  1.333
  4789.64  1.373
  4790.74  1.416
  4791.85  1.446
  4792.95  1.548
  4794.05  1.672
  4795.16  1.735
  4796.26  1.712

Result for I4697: -2.7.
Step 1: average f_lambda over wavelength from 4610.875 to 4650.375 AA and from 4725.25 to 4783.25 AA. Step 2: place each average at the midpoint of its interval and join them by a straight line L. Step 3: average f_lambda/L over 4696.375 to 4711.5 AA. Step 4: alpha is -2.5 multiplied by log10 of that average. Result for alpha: 0.04 mag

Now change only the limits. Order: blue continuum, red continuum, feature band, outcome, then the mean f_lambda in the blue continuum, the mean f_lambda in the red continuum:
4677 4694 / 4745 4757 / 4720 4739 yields 0.033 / 1.58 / 1.56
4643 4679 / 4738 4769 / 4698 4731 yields 0.017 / 1.53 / 1.53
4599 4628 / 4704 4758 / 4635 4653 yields 0.057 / 1.6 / 1.52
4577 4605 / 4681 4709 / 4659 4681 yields -0.006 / 1.56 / 1.54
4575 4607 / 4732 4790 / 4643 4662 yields 0.011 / 1.55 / 1.53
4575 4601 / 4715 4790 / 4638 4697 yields -0.001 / 1.56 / 1.53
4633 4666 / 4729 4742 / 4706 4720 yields 0.031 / 1.53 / 1.52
